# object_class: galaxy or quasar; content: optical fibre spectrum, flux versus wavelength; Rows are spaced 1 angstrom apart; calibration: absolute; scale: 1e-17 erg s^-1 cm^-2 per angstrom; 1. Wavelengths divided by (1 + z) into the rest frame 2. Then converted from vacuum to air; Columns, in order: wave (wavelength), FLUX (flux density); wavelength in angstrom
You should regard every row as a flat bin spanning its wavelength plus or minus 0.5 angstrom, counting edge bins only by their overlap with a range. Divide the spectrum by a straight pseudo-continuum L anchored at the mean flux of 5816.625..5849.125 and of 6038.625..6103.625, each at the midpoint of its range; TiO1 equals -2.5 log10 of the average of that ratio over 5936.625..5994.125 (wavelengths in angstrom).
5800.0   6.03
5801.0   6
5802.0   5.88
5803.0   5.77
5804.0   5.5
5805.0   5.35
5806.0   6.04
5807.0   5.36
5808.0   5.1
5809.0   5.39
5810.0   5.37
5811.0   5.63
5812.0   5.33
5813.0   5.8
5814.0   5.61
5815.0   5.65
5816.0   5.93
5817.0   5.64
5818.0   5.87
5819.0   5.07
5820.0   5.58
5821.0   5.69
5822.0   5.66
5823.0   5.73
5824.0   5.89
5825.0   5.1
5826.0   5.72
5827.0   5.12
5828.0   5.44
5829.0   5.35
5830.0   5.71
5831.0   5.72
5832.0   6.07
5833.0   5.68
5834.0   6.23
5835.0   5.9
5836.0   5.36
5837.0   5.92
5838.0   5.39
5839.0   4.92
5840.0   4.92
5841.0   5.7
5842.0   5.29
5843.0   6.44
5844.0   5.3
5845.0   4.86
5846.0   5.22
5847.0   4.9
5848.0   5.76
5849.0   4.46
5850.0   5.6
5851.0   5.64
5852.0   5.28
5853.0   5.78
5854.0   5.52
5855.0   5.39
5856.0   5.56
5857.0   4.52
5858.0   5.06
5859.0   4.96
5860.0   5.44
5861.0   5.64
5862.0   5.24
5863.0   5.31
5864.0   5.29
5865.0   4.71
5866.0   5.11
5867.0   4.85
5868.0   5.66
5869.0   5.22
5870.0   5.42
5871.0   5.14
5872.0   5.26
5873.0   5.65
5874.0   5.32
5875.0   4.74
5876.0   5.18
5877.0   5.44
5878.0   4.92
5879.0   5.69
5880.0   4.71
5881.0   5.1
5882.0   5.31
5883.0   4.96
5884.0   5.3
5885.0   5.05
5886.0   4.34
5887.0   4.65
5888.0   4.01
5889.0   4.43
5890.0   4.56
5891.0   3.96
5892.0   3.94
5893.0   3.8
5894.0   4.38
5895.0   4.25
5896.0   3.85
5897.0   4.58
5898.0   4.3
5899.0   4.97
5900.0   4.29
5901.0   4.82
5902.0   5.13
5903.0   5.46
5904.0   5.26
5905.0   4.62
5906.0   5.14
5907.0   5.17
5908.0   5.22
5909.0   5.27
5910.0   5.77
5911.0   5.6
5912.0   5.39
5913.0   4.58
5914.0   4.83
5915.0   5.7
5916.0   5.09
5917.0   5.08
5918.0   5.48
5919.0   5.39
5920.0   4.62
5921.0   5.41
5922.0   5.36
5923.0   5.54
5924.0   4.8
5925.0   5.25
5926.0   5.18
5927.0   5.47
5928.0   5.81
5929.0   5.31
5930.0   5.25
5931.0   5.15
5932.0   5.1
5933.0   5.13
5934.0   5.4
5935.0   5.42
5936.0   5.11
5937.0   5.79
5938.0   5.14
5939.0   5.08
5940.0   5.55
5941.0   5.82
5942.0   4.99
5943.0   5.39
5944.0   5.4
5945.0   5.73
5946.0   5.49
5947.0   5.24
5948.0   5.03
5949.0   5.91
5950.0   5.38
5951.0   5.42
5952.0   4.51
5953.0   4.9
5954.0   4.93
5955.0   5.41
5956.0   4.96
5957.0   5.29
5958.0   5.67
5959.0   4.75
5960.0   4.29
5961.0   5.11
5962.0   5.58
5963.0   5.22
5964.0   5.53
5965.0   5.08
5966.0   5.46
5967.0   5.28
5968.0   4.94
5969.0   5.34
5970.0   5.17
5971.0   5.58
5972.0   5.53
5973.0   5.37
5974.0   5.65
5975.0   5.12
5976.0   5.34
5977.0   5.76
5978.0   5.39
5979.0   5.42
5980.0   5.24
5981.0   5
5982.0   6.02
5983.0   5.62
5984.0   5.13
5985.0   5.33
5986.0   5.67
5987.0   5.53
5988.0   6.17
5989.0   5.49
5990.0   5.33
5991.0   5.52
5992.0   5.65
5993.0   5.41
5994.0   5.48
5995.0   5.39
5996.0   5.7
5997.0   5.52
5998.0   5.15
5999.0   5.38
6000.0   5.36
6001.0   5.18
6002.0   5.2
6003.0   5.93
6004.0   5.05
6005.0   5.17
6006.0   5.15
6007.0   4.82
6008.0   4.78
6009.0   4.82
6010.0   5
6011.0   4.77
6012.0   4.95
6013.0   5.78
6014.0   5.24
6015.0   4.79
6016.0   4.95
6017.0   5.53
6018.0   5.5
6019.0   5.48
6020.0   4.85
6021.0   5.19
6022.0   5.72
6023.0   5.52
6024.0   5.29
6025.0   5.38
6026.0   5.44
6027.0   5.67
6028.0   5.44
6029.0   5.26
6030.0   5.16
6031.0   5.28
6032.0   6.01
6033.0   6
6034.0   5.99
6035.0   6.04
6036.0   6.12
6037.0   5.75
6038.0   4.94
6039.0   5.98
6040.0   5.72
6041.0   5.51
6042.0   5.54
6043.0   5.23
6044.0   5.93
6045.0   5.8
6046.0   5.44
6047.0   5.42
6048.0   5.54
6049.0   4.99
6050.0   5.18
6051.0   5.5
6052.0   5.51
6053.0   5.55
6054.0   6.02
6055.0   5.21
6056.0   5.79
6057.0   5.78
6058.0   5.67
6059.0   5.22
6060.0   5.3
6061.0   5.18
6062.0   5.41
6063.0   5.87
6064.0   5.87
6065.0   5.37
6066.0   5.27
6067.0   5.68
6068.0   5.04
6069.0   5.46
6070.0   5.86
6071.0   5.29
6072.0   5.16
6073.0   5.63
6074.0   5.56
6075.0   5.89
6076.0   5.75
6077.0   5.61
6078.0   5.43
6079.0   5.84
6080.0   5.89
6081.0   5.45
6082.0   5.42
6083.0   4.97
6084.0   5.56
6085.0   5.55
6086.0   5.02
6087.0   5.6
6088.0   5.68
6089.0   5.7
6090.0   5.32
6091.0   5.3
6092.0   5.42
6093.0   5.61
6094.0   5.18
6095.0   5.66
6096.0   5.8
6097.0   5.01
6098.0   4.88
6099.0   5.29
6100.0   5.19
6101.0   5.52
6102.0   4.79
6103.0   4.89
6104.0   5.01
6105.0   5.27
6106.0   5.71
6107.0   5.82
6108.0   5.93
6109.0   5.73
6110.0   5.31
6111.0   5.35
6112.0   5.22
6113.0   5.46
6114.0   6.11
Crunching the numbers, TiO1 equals 0.03 mag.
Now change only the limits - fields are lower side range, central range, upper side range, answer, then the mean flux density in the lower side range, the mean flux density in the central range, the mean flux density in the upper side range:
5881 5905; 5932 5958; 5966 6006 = -0.05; 4.6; 5.3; 5.42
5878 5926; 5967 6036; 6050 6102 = -0.03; 4.91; 5.39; 5.48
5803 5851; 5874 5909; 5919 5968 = 0.13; 5.52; 4.77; 5.26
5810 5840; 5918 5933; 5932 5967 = 0.01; 5.6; 5.26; 5.27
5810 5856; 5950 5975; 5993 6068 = 0.05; 5.53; 5.21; 5.42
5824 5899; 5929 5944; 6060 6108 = -0.01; 5.15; 5.31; 5.44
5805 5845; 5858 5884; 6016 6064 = 0.07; 5.57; 5.21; 5.53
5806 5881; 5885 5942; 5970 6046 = 0.09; 5.41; 5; 5.43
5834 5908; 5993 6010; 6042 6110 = 0.01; 5.07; 5.25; 5.47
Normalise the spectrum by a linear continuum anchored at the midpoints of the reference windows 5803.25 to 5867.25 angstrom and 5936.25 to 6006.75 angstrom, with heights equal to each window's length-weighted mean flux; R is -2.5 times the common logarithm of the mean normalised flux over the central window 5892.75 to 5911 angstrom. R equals 0.12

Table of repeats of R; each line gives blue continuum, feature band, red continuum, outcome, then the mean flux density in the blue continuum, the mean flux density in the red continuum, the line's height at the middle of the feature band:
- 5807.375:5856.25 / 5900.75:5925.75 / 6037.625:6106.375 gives 0.06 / 5.51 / 5.46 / 5.49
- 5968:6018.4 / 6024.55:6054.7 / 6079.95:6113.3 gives -0.04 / 5.34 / 5.39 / 5.36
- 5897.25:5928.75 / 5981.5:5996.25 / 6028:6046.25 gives -0.02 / 5.16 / 5.65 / 5.46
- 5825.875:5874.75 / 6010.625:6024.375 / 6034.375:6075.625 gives 0.05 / 5.38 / 5.54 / 5.51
